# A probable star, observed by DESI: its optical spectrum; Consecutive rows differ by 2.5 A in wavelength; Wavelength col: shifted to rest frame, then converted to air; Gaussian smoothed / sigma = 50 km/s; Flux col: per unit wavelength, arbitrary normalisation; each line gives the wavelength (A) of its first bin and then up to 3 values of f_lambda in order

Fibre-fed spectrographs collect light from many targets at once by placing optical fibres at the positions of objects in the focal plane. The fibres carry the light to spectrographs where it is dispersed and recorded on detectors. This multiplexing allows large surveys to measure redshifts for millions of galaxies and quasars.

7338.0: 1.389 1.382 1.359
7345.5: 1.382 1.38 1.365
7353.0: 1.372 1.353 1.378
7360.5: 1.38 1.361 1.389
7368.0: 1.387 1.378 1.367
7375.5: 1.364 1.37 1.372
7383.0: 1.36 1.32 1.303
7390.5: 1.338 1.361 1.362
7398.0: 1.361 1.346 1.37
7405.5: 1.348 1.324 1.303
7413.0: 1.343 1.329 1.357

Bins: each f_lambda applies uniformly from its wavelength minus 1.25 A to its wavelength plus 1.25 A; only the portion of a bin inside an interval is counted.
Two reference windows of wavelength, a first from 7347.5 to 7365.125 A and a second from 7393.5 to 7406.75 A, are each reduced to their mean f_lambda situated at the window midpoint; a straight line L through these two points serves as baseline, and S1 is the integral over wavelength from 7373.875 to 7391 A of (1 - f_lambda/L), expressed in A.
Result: 0.2 A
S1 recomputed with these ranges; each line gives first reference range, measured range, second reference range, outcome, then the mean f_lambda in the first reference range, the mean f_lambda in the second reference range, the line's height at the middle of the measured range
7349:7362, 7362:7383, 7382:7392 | -0.38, 1.37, 1.33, 1.35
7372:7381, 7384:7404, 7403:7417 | 0.07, 1.37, 1.33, 1.35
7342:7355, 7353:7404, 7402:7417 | -0.29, 1.37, 1.34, 1.35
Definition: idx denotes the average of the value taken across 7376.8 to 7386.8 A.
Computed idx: 1.36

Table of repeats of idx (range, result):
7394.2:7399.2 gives 1.36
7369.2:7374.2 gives 1.37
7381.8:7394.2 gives 1.34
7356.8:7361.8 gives 1.38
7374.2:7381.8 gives 1.37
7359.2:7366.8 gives 1.38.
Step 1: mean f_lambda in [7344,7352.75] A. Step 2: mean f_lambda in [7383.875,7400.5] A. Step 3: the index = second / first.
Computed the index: 0.98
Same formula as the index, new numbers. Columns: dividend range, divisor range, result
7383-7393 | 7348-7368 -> 0.97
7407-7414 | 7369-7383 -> 0.97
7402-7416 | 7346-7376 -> 0.97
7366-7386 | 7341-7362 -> 1.00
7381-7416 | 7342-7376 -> 0.98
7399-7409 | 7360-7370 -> 0.98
